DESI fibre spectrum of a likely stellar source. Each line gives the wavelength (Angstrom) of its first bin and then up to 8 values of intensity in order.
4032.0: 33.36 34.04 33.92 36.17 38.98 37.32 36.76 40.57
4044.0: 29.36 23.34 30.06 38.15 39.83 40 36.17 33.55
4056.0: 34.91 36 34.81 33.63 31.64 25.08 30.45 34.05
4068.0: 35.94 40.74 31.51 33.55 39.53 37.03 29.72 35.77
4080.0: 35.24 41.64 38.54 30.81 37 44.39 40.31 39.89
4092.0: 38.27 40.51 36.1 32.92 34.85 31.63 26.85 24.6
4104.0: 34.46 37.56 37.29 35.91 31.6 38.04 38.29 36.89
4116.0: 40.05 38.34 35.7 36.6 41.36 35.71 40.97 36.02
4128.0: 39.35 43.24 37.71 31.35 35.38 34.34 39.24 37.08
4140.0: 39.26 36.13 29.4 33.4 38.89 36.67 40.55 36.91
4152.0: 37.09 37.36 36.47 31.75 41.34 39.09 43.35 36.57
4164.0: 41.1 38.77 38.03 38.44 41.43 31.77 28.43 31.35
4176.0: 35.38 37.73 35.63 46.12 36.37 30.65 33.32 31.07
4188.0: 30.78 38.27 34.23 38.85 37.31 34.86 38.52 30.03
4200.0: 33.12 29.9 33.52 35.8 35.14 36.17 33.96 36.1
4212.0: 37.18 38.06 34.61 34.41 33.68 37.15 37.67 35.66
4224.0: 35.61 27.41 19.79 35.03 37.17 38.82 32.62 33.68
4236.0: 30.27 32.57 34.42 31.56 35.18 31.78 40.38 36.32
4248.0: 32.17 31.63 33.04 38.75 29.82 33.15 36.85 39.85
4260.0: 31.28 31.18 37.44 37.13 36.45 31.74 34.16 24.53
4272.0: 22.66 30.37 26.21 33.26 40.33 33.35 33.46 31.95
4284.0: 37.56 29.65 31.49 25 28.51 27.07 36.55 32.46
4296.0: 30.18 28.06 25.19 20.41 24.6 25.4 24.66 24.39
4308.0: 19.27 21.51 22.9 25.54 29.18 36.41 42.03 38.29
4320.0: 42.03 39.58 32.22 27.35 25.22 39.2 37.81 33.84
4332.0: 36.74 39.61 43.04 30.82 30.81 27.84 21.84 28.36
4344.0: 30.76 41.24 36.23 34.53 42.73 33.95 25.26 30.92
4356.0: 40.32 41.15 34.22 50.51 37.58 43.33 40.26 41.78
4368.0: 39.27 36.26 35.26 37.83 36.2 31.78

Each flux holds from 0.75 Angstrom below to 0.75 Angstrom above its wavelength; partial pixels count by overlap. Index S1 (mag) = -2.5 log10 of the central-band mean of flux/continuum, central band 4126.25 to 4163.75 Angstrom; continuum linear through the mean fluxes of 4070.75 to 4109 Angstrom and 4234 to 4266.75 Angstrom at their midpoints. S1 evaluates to -0.06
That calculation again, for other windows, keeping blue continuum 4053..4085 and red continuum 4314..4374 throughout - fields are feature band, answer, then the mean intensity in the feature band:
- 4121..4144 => -0.07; 37.1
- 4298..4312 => 0.47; 23.3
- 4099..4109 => 0.07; 32.6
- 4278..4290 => 0.11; 32.1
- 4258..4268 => 0.02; 35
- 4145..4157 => -0.06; 37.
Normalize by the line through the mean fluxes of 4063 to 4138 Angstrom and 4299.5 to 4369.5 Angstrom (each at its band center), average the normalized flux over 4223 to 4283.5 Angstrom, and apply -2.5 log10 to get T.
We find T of 0.04 mag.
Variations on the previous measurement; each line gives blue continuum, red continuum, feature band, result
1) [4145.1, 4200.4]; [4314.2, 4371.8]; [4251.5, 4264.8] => 0.038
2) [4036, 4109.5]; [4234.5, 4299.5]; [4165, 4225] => -0.059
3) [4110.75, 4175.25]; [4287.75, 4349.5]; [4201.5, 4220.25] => -0.015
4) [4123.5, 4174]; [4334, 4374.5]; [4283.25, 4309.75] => 0.305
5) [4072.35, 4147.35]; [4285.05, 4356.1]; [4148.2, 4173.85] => -0.071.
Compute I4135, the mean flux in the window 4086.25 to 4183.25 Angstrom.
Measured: 36.8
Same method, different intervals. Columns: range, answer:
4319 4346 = 33.8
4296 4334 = 30.4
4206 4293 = 33.3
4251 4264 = 34.7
